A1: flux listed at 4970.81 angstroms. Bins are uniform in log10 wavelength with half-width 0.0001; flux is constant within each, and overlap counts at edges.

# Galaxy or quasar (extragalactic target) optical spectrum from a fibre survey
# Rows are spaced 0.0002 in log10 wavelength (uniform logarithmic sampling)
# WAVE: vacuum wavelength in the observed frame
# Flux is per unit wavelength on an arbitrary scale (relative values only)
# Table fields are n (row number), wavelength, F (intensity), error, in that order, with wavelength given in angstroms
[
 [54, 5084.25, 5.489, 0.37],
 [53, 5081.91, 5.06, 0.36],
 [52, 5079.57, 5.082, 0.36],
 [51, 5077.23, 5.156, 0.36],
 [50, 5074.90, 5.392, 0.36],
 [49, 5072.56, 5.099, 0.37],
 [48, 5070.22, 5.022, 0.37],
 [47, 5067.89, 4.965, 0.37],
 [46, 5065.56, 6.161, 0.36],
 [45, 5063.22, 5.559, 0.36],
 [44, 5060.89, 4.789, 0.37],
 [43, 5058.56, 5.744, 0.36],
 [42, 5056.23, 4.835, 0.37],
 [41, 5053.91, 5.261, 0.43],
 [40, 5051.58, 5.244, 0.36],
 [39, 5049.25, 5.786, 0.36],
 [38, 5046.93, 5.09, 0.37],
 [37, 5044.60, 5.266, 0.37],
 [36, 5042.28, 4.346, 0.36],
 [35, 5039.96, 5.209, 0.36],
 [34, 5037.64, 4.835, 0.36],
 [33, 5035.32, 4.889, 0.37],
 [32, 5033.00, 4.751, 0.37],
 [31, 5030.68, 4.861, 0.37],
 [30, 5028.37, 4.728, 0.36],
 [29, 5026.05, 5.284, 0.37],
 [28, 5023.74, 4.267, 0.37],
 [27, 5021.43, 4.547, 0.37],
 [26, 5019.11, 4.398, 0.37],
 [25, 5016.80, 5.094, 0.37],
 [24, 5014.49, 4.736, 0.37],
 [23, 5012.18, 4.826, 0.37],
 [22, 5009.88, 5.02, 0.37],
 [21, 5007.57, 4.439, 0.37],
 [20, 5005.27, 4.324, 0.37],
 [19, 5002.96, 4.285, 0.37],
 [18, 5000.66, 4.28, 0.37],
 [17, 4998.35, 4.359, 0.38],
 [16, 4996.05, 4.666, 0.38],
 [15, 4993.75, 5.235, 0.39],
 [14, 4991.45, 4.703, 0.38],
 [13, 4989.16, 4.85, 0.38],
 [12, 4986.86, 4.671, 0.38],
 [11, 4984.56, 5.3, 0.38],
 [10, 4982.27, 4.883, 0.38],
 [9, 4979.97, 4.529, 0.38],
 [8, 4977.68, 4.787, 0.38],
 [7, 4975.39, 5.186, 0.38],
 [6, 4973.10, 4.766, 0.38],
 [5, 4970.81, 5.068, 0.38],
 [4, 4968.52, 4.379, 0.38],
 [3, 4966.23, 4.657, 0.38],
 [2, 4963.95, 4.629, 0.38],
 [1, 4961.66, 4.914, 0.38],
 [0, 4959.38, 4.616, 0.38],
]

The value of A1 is 5.068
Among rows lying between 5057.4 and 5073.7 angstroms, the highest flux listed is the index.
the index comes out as 6.161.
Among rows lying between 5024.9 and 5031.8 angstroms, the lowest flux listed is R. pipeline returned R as 4.728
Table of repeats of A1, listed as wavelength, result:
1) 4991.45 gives 4.703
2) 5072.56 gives 5.099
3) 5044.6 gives 5.266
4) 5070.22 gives 5.022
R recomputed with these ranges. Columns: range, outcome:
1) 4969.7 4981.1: 4.529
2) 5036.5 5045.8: 4.346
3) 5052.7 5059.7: 4.835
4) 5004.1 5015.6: 4.324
